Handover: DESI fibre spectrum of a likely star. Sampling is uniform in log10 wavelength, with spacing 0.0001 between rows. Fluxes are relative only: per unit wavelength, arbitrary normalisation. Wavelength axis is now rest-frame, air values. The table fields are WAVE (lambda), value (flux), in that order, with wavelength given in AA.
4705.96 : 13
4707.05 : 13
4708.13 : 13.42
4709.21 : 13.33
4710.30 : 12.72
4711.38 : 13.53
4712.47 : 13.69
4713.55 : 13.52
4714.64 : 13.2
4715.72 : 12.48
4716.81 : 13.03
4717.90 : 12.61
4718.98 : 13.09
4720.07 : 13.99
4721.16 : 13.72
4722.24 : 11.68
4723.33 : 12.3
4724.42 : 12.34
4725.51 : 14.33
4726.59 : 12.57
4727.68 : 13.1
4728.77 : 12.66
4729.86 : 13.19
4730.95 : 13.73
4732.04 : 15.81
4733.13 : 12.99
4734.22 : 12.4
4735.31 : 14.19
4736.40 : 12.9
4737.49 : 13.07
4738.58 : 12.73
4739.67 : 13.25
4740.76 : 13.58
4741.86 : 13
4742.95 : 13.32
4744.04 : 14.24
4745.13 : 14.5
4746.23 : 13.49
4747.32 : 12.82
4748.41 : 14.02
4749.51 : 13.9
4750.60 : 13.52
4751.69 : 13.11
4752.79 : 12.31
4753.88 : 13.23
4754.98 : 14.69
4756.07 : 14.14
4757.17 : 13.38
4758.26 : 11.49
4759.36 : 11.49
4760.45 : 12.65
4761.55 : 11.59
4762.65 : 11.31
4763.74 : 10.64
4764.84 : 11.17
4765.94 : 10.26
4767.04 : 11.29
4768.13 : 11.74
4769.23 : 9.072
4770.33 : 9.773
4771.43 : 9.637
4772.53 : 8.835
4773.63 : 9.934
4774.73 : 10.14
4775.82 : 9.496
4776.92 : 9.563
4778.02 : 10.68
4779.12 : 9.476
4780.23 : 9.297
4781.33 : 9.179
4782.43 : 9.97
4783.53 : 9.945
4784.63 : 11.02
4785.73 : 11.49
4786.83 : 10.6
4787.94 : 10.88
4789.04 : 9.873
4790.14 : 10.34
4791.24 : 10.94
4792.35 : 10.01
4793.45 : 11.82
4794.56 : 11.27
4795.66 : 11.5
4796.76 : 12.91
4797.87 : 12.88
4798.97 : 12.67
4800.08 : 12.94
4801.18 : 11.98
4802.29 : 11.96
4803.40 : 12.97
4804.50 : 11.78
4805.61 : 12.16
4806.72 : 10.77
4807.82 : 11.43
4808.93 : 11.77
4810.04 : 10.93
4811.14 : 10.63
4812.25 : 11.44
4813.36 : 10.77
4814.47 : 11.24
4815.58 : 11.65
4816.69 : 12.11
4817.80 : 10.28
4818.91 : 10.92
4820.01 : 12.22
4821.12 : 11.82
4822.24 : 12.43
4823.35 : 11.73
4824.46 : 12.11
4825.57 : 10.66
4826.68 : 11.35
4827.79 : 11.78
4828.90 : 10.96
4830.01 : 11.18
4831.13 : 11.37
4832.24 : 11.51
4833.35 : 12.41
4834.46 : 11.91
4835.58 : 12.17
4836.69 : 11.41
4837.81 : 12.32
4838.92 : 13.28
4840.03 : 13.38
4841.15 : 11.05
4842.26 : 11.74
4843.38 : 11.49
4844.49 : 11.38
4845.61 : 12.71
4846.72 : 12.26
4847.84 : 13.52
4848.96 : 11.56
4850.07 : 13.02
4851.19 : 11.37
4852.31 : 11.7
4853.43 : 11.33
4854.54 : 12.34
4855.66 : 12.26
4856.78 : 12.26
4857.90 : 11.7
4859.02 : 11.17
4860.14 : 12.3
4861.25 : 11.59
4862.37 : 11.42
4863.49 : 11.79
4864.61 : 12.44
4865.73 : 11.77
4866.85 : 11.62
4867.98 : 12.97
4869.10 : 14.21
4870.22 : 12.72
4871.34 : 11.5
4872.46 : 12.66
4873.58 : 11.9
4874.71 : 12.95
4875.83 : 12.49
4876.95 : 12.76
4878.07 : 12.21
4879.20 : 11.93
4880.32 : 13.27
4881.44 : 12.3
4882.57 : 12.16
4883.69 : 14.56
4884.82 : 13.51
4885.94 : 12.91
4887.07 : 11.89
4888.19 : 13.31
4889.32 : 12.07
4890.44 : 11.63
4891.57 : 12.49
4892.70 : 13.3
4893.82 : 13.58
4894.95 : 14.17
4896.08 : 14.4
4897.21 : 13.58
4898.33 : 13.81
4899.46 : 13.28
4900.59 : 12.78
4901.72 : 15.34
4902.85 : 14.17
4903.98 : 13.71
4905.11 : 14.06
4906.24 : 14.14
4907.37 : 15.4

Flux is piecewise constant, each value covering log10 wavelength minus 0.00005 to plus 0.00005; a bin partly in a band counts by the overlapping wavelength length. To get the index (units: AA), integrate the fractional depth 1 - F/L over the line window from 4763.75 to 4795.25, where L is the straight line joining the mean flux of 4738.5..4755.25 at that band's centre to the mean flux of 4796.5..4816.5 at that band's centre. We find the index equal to 5.7 AA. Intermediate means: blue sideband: 13.5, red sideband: 11.8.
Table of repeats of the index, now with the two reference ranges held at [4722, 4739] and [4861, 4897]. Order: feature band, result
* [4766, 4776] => 2.3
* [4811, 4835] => 2.5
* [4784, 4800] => 2.0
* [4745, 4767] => 0.8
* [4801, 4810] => 0.8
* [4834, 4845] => 0.7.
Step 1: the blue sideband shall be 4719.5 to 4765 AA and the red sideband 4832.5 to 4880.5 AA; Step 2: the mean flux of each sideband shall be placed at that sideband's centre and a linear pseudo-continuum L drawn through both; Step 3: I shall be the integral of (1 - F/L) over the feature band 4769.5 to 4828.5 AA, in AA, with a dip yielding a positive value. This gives 7.35 AA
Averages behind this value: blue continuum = 13.1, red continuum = 12.2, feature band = 11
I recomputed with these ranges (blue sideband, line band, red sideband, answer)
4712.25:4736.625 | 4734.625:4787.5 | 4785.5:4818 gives 2.7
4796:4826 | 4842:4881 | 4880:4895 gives 1.0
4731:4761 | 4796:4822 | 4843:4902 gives 2.4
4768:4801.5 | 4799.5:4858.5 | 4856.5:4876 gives -1.7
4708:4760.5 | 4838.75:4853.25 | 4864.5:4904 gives 1.0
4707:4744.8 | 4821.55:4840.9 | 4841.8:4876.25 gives 0.8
